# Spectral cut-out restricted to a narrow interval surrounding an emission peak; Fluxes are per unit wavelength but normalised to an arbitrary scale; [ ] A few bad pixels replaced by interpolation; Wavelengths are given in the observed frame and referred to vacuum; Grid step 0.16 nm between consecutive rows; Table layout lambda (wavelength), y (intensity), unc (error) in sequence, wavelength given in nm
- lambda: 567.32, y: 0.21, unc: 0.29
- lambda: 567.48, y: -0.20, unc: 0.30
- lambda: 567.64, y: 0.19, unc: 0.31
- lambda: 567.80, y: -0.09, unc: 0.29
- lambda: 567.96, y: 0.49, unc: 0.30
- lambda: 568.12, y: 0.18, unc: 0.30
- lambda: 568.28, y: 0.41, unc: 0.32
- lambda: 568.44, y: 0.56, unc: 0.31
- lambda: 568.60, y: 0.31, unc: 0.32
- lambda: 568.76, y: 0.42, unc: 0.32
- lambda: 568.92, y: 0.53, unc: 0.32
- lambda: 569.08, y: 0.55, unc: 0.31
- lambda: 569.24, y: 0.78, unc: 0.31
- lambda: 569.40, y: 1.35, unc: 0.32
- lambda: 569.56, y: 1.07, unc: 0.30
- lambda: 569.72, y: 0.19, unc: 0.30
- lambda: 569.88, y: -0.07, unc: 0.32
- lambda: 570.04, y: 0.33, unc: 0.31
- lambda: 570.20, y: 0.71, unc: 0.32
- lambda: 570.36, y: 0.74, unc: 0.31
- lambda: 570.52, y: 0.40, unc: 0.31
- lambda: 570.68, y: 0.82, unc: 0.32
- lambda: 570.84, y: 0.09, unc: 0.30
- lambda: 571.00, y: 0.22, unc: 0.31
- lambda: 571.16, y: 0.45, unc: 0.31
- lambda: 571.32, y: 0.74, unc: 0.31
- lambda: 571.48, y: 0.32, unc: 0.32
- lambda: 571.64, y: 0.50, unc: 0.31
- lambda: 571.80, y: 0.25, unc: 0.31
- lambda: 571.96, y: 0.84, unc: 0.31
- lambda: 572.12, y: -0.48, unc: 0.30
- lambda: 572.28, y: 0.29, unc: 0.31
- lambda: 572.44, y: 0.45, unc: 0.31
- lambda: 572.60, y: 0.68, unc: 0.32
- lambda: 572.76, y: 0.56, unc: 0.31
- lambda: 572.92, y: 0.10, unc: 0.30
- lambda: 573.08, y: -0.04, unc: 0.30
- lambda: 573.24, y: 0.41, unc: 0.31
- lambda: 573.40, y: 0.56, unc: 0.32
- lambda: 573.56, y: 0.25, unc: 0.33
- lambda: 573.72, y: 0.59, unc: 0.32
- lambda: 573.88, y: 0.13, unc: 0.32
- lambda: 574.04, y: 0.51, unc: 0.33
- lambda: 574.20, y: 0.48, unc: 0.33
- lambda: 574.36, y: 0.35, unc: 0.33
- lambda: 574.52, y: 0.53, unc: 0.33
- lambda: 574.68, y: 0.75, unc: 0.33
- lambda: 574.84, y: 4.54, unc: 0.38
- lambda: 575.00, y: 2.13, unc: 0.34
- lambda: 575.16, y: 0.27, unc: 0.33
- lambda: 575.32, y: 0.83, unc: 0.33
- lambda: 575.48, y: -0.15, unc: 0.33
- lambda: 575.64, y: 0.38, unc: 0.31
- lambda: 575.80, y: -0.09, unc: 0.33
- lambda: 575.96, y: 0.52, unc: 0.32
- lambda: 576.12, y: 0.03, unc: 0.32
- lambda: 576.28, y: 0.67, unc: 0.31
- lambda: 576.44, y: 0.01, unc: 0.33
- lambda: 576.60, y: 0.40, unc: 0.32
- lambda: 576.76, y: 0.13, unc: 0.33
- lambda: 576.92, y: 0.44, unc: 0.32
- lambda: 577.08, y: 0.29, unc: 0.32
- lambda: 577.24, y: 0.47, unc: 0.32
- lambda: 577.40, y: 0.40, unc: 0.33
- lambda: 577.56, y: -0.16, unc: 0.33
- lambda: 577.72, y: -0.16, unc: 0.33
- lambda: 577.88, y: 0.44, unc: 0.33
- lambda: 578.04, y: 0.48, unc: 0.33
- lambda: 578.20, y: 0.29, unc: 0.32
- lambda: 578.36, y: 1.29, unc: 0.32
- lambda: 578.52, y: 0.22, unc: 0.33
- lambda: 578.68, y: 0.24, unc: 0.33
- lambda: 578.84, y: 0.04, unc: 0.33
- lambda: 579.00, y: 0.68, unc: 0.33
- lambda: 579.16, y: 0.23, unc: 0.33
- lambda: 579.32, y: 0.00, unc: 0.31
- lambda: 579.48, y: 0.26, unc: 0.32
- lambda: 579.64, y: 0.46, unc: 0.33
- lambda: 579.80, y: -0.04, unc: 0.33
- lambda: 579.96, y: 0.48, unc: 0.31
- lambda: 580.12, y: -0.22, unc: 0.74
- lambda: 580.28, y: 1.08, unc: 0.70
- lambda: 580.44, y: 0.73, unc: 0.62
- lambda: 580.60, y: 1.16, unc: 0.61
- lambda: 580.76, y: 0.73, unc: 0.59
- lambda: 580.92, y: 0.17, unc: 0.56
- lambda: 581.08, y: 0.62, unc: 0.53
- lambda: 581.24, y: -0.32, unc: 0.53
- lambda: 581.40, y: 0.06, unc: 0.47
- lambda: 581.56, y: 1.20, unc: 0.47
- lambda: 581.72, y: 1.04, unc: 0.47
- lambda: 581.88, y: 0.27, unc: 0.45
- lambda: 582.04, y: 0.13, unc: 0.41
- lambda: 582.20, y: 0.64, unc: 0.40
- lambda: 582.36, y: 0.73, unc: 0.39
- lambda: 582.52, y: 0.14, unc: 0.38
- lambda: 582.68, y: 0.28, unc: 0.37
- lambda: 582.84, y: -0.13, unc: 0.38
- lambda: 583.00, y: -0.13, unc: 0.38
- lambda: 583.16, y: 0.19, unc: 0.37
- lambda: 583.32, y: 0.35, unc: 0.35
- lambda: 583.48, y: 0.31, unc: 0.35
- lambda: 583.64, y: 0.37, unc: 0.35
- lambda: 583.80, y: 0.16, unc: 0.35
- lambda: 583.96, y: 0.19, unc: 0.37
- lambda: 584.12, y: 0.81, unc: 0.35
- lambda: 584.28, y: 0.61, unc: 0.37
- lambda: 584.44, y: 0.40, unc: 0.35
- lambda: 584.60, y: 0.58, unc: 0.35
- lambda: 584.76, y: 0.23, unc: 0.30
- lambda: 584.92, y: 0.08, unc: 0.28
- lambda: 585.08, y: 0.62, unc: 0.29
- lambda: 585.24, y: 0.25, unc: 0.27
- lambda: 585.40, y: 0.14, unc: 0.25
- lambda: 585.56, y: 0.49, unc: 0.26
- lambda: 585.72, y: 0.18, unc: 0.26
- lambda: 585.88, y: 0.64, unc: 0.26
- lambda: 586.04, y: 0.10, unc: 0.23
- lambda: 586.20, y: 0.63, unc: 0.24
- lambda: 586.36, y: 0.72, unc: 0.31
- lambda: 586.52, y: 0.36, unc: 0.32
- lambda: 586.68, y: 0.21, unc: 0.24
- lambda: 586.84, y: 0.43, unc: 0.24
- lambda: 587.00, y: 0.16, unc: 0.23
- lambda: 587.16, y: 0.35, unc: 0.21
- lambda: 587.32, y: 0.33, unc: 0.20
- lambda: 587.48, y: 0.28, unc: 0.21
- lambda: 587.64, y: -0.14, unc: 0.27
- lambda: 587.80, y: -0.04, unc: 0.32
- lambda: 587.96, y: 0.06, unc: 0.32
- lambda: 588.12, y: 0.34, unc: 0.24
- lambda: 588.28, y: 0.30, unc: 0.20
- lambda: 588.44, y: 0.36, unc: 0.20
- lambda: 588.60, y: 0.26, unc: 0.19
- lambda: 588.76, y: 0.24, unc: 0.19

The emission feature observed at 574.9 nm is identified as [O III]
